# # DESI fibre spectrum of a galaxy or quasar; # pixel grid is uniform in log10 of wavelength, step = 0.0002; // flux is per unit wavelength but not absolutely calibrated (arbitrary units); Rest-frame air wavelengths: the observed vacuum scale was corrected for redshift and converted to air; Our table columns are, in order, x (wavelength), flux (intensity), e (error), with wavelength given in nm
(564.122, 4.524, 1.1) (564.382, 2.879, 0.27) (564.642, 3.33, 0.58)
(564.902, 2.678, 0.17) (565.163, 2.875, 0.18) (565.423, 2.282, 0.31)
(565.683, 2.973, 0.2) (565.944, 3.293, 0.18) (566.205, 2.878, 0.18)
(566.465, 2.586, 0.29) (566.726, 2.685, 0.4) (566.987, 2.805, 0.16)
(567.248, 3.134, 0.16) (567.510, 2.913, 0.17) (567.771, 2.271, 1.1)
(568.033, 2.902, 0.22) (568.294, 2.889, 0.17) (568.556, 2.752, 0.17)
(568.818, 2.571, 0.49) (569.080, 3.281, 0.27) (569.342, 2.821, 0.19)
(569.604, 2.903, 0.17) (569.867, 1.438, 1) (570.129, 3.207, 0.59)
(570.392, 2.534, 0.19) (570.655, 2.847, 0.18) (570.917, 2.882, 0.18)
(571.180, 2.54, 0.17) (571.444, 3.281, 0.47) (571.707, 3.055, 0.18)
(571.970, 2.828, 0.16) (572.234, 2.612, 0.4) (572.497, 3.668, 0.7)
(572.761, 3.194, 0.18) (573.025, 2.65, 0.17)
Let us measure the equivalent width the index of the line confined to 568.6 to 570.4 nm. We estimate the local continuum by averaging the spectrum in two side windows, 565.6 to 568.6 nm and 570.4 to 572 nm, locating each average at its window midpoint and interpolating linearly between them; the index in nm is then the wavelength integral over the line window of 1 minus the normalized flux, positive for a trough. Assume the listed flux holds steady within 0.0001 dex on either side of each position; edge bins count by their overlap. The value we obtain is 0.11 nm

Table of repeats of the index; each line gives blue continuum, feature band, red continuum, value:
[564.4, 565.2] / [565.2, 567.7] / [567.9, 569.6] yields 0.08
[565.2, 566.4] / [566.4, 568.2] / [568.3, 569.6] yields 0.06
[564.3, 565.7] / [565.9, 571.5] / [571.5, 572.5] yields 0.25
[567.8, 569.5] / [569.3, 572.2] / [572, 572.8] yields 0.23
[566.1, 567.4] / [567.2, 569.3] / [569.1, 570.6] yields -0.07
